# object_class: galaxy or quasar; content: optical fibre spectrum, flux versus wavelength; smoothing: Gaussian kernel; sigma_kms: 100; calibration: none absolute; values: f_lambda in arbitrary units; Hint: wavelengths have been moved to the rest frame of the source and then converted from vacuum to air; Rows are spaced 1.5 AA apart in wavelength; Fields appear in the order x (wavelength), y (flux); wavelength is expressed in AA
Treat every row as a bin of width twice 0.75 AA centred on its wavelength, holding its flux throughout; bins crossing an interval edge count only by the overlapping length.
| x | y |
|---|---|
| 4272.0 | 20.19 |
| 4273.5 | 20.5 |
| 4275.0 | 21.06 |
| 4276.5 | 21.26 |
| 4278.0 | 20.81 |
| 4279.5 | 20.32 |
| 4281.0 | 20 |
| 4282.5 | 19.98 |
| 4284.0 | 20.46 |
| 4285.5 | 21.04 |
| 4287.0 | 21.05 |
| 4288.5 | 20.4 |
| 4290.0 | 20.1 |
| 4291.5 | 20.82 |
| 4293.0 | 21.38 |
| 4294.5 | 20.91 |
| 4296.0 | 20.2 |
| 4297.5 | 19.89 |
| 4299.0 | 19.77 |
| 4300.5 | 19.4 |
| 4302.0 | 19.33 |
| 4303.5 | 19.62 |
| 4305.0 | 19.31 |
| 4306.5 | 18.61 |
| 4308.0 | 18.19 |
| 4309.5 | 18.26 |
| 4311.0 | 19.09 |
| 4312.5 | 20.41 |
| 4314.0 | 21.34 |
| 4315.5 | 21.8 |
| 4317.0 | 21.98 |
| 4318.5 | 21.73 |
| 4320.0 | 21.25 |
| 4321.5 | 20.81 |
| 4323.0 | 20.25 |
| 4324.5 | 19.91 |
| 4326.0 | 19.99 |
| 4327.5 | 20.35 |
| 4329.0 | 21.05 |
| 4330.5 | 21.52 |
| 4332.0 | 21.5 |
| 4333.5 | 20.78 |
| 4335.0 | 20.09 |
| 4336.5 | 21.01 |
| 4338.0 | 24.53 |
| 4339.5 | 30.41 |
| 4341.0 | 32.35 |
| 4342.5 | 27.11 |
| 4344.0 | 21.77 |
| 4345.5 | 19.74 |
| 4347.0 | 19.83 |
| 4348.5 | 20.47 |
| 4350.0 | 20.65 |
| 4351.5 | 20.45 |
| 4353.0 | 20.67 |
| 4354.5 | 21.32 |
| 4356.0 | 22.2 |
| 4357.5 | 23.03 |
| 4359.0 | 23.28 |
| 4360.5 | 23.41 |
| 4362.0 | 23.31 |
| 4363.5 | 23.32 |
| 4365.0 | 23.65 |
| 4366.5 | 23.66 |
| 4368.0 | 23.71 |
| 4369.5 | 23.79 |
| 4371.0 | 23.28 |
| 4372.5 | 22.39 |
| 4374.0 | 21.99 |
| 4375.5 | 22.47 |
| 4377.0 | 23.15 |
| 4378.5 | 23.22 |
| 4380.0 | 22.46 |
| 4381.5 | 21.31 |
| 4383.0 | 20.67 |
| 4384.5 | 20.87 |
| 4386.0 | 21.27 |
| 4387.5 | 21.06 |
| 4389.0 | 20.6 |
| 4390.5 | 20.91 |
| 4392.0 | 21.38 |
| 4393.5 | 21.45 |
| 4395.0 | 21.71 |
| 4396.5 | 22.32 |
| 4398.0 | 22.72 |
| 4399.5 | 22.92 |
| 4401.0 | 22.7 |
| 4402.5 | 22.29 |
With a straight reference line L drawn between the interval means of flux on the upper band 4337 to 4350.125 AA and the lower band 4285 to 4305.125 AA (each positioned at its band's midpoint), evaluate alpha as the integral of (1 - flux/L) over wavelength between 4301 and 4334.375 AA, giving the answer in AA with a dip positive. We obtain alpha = 2.7 AA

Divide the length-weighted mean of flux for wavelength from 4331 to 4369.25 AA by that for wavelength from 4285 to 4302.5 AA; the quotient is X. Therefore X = 1.12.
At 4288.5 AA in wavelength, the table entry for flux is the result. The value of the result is 20.4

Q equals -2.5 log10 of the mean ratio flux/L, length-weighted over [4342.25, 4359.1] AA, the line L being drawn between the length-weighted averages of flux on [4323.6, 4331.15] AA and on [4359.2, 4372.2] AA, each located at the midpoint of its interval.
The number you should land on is 0.041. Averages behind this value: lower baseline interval 20.5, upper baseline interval 23.5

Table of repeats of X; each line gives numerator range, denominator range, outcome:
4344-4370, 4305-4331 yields 1.09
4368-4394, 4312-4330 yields 1.05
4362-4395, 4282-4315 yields 1.11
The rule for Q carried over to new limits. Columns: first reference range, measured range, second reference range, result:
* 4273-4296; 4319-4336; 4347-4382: 0.05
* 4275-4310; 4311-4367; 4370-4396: -0.06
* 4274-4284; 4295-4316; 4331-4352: 0.10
